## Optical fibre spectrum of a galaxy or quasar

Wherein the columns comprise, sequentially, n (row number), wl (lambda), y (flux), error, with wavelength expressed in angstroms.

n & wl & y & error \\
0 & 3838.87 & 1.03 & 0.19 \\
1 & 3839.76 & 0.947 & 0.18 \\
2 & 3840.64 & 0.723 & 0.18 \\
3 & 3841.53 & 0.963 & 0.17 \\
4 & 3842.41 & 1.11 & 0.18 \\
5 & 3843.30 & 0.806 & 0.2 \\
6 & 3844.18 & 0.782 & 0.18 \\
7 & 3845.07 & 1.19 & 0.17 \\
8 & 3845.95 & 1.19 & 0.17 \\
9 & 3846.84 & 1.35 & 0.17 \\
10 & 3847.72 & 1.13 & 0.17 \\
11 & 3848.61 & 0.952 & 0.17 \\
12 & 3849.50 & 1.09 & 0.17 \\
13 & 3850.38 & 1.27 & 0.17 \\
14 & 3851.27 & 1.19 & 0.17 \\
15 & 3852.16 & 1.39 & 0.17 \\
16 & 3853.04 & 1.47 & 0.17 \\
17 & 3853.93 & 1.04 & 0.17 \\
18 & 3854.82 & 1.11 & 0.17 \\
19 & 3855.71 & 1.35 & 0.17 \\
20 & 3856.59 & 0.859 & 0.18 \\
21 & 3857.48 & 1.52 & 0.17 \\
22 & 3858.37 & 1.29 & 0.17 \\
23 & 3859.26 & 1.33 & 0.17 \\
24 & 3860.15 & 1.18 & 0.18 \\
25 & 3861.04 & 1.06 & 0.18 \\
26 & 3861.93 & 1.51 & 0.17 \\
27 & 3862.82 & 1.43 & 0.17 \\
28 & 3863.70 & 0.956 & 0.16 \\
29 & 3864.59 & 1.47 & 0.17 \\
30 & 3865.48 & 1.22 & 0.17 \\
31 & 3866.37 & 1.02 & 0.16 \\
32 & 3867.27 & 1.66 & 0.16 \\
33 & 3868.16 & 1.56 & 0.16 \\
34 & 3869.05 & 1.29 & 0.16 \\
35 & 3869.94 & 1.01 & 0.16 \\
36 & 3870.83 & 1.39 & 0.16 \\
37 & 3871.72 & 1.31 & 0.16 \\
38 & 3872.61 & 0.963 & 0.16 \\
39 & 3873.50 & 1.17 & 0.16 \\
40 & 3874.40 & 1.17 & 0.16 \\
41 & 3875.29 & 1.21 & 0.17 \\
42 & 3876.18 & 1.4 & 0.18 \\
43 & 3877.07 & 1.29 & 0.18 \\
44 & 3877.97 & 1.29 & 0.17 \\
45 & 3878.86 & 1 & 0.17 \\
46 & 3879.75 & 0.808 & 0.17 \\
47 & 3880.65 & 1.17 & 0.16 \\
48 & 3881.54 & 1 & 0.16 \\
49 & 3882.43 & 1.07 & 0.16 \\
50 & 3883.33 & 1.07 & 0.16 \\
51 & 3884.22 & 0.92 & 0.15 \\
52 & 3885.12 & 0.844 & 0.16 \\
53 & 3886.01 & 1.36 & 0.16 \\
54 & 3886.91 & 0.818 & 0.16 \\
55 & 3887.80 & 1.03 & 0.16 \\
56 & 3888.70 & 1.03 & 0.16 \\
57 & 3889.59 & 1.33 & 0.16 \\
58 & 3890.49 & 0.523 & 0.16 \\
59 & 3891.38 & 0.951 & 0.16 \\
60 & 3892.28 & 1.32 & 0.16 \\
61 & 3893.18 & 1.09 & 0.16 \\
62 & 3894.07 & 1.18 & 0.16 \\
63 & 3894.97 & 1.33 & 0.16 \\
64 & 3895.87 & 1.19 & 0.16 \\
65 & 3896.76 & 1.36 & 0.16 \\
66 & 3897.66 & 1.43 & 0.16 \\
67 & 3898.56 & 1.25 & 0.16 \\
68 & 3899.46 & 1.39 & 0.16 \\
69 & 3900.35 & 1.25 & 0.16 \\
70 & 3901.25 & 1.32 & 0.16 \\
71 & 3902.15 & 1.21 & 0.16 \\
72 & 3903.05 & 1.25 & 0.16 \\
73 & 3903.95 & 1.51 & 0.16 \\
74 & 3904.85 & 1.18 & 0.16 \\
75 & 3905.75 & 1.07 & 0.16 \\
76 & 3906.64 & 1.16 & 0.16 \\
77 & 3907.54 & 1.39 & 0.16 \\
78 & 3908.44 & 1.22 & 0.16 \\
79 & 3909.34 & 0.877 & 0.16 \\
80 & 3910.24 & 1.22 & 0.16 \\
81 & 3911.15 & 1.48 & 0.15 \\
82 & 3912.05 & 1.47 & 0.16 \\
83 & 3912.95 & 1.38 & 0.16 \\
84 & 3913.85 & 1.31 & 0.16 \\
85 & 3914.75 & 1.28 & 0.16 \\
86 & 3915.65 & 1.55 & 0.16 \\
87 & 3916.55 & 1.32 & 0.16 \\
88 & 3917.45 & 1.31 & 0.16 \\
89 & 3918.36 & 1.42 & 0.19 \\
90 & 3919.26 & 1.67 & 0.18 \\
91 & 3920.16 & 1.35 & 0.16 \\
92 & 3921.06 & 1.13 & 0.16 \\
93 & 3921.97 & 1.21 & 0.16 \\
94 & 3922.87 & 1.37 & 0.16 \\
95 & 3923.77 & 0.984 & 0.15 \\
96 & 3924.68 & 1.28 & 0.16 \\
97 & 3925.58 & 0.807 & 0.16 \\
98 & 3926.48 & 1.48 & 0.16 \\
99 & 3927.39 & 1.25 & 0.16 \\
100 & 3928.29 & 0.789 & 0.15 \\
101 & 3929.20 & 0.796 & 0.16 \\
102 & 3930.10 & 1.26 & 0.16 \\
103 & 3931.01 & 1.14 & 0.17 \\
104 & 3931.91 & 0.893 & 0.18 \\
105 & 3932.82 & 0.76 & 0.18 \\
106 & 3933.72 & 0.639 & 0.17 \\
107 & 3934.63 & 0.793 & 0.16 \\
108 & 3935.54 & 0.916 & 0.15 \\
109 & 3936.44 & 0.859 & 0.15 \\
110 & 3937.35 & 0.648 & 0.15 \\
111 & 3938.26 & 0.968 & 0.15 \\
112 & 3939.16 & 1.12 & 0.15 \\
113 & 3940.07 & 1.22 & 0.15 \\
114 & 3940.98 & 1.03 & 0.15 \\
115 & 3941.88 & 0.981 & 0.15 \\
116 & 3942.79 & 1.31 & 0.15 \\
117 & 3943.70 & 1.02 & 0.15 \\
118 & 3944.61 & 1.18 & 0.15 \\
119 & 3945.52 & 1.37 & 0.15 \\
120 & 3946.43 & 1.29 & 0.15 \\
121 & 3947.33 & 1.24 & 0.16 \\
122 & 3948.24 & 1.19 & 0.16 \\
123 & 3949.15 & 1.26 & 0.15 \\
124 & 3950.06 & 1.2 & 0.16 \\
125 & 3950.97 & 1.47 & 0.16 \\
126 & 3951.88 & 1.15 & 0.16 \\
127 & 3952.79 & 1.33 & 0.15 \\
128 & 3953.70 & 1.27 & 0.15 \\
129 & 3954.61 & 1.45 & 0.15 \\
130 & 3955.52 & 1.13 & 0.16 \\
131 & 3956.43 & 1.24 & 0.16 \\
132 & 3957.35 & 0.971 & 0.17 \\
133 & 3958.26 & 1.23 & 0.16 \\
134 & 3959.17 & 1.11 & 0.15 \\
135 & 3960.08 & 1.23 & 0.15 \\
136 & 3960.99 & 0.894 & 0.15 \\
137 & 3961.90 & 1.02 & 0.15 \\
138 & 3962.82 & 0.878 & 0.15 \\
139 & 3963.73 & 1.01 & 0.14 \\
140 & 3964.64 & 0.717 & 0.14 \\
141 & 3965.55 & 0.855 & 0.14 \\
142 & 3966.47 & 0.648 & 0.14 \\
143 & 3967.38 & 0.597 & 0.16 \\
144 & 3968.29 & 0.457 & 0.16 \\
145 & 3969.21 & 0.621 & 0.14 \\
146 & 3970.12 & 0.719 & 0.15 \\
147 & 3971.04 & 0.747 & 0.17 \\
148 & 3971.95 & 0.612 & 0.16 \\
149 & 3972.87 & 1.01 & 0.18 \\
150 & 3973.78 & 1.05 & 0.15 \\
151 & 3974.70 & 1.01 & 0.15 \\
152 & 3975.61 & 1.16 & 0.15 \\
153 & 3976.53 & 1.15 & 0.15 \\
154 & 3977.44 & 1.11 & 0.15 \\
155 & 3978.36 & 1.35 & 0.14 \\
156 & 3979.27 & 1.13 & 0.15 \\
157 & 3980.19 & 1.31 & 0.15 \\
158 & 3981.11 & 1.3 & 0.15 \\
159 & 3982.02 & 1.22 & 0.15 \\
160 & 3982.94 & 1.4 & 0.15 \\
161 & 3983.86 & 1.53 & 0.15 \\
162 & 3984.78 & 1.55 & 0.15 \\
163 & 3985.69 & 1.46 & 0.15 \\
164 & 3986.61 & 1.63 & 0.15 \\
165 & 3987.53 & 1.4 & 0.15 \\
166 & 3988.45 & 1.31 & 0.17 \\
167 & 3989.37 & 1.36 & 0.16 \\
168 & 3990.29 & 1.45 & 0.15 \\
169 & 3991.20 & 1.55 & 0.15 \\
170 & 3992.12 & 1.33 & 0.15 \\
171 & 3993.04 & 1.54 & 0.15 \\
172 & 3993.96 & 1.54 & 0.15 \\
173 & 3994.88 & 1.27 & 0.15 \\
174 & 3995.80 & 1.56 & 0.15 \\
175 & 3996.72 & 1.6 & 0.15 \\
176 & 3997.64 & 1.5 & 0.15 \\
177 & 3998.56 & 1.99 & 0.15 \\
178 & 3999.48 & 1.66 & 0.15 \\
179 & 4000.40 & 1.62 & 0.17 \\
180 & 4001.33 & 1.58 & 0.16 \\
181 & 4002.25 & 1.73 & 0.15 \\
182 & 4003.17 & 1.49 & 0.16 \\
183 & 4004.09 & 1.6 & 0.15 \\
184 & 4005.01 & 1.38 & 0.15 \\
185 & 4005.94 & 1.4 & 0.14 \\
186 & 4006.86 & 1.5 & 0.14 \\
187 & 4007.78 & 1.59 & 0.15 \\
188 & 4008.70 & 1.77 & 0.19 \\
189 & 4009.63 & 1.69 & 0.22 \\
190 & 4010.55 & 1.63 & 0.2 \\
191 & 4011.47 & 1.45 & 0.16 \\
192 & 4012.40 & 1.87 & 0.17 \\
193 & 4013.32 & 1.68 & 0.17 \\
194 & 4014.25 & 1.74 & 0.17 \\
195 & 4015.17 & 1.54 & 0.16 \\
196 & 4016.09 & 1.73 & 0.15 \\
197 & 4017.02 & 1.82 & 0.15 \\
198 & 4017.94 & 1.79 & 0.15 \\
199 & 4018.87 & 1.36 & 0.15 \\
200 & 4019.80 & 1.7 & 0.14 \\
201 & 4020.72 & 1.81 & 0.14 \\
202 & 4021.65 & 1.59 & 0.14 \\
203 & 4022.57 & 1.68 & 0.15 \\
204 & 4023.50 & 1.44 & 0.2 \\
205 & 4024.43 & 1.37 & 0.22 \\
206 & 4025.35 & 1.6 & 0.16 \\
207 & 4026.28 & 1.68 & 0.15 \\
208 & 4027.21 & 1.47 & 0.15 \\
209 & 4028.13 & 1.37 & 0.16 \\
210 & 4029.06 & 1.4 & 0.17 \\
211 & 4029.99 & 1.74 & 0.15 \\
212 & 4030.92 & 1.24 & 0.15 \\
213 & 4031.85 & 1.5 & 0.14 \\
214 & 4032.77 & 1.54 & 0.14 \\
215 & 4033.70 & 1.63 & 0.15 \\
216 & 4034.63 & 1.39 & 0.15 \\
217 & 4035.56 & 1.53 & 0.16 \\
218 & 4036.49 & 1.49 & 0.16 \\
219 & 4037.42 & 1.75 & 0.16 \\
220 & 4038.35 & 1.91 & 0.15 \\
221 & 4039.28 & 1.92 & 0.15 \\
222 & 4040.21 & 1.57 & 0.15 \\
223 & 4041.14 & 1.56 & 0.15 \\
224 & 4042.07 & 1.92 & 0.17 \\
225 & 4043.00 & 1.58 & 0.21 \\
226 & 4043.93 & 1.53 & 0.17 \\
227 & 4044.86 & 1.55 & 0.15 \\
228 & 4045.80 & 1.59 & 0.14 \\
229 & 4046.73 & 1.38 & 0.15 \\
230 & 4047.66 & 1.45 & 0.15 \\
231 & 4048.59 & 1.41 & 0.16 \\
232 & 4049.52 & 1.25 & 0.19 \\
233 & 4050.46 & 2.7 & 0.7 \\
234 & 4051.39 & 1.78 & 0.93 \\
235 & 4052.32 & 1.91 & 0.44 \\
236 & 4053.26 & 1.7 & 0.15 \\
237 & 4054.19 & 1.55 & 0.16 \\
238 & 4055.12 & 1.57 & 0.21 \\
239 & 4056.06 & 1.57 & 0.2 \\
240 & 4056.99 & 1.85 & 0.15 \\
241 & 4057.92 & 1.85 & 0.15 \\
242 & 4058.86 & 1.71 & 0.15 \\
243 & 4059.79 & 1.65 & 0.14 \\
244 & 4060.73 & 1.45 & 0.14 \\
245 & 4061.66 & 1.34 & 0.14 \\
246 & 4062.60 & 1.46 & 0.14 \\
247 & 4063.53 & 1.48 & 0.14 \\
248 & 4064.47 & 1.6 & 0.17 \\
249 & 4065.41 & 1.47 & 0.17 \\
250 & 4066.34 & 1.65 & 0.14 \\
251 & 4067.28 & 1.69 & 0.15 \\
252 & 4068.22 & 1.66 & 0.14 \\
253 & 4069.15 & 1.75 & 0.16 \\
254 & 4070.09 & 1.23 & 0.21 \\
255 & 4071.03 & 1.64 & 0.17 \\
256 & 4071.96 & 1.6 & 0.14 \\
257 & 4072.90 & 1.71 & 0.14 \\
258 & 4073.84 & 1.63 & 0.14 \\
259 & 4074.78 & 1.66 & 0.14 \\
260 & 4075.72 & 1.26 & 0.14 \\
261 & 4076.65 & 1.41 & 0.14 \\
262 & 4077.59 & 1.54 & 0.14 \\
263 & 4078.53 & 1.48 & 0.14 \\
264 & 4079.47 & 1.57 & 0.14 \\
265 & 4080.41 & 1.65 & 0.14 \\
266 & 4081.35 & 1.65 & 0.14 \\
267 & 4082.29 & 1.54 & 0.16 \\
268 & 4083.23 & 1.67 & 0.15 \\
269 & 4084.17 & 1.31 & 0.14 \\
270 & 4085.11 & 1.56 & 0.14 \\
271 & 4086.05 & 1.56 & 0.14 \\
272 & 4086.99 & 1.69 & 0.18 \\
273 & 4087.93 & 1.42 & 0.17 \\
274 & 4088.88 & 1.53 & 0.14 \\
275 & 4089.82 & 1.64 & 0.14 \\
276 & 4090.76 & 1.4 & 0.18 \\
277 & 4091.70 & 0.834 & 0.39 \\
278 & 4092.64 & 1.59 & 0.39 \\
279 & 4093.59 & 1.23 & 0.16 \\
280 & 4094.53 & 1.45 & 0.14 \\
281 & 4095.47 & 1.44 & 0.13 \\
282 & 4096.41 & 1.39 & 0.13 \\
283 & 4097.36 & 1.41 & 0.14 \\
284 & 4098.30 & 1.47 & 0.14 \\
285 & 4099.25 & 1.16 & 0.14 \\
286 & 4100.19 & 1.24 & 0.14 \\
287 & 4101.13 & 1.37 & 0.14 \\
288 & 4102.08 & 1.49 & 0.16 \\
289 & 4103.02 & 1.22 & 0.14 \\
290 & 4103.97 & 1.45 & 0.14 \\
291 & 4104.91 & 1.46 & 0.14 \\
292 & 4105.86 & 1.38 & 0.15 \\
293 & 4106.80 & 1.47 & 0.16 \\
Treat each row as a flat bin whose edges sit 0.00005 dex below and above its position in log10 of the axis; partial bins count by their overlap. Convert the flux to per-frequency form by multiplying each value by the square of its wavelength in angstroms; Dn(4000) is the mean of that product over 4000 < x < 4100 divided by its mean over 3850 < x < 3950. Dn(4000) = 1.4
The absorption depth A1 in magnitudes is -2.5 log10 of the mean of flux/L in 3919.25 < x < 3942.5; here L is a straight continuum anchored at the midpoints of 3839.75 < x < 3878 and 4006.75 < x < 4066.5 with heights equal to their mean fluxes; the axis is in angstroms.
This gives 0.29 mag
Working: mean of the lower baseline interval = 1.2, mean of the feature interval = 1.04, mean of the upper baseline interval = 1.62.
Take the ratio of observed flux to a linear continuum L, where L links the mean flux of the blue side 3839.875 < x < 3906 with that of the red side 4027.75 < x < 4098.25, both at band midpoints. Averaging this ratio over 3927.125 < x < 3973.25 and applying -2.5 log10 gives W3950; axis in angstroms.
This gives 0.301 mag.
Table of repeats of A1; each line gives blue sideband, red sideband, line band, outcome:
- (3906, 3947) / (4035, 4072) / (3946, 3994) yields 0.14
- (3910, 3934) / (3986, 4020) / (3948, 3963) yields 0.15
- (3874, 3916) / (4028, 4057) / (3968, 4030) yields 0.05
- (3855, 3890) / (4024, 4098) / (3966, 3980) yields 0.47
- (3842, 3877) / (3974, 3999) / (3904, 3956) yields 0.12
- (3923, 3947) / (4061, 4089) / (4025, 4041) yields -0.13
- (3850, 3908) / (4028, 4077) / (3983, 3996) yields 0.00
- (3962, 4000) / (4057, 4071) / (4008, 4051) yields -0.14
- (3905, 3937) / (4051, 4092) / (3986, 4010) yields -0.12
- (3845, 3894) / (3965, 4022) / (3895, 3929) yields -0.02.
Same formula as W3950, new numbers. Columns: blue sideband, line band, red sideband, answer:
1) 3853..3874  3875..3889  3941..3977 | 0.13 mag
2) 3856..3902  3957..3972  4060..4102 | 0.48 mag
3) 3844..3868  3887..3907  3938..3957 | 0.03 mag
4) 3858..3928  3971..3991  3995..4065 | 0.18 mag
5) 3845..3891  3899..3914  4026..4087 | -0.01 mag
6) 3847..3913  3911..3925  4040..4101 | -0.06 mag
